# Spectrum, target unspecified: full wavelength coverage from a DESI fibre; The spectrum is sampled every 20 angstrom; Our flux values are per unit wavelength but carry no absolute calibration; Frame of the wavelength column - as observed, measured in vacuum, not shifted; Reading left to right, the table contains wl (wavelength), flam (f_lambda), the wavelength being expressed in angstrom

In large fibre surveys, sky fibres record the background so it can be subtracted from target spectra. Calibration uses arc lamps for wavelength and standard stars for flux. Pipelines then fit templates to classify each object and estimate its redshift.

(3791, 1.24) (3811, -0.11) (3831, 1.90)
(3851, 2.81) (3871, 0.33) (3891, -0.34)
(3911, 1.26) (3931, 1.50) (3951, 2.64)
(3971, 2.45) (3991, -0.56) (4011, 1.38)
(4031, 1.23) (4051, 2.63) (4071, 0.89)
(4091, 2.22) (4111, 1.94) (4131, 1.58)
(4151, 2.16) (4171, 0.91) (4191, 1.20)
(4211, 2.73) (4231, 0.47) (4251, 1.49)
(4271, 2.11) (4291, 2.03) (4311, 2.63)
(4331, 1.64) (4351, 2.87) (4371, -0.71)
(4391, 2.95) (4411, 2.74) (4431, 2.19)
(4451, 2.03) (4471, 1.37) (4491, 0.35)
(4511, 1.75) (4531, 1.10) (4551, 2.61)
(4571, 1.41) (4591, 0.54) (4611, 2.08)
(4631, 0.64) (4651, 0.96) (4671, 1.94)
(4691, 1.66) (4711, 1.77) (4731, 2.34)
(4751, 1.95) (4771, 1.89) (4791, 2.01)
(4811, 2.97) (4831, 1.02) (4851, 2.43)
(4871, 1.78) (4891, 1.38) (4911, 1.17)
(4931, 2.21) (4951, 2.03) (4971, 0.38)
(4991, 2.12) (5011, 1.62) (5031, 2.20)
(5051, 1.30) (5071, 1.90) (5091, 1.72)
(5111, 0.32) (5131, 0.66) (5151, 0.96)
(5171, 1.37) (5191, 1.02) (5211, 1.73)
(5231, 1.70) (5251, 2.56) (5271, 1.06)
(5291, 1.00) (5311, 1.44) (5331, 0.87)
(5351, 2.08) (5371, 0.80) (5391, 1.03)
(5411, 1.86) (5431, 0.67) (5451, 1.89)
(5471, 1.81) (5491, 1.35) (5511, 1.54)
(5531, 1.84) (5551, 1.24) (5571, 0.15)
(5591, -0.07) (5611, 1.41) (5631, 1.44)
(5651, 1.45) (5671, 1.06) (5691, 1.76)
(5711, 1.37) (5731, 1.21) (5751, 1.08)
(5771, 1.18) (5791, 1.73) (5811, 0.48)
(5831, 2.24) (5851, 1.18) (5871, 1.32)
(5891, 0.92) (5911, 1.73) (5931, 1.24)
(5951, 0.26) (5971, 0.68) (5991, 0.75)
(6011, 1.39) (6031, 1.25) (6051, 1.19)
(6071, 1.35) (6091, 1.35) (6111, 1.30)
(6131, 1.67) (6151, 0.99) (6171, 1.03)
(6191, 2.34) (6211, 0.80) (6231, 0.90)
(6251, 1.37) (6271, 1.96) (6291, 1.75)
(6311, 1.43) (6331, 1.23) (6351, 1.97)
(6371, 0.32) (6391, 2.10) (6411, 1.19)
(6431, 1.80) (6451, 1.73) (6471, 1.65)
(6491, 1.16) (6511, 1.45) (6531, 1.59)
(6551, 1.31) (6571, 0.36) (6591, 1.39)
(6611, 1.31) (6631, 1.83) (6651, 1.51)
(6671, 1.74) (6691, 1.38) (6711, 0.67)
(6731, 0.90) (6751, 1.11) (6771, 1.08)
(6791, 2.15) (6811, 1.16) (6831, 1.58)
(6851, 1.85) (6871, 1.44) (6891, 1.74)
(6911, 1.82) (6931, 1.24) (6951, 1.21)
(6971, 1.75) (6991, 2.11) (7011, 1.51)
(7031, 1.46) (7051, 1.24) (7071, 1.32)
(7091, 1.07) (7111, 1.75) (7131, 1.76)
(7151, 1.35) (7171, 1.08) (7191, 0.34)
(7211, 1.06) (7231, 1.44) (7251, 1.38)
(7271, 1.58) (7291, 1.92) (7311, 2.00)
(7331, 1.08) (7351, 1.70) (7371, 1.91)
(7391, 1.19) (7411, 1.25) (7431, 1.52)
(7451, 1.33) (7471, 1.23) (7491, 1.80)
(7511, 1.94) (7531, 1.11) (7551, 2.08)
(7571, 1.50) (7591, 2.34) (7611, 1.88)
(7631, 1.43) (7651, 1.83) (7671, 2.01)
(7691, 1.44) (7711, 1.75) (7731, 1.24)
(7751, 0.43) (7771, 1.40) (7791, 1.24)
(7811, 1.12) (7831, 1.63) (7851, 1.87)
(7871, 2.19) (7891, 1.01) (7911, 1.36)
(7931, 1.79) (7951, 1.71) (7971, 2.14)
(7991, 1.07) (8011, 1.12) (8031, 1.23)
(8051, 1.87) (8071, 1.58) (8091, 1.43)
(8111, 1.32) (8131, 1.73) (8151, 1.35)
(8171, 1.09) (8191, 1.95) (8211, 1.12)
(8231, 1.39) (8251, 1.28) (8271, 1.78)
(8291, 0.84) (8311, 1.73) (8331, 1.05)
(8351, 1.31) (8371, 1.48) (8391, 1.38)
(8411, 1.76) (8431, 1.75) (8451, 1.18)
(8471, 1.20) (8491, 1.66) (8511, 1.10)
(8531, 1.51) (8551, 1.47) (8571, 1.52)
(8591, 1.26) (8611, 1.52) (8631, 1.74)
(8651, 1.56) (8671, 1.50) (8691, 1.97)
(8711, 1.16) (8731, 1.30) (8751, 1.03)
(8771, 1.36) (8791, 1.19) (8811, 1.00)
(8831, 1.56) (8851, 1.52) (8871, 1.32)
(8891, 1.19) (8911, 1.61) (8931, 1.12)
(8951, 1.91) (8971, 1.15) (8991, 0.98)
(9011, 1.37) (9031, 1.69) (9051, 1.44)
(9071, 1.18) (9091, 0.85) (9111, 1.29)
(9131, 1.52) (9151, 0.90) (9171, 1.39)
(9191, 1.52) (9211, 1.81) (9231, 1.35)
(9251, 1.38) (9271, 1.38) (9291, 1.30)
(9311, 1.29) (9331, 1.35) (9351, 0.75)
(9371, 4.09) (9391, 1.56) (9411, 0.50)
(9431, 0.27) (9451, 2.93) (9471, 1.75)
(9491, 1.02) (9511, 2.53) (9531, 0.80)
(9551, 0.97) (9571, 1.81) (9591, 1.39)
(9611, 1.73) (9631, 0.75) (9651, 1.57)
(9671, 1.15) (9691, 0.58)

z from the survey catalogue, 0.397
